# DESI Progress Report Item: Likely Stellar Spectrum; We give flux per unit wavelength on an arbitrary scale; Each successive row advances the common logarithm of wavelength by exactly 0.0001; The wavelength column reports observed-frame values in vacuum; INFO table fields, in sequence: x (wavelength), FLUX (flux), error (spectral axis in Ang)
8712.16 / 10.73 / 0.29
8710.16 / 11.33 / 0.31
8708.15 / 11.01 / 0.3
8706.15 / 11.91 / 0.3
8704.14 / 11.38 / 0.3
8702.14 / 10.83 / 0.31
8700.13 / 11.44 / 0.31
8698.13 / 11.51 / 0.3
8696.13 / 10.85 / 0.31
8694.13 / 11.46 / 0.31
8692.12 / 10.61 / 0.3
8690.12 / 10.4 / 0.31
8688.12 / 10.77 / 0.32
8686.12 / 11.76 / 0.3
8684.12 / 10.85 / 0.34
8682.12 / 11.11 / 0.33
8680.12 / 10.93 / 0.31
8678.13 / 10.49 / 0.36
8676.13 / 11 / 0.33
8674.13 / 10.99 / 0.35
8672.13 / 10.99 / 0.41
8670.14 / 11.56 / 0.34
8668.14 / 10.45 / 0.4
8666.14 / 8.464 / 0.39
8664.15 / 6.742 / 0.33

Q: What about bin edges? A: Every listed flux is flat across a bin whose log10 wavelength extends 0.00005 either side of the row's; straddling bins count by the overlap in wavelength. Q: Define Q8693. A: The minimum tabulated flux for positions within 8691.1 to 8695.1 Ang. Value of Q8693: 10.61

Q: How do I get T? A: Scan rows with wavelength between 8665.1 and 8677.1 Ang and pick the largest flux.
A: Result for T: 11.56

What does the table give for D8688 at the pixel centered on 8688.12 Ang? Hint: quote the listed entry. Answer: 10.77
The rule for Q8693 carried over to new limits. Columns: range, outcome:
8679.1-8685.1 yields 10.85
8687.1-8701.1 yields 10.4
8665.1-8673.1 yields 8.464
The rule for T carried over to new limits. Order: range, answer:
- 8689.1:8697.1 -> 11.46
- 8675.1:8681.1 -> 11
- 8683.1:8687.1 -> 11.76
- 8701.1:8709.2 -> 11.91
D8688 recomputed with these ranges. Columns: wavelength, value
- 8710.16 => 11.33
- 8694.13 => 11.46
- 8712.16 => 10.73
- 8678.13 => 10.49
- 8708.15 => 11.01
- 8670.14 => 11.56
